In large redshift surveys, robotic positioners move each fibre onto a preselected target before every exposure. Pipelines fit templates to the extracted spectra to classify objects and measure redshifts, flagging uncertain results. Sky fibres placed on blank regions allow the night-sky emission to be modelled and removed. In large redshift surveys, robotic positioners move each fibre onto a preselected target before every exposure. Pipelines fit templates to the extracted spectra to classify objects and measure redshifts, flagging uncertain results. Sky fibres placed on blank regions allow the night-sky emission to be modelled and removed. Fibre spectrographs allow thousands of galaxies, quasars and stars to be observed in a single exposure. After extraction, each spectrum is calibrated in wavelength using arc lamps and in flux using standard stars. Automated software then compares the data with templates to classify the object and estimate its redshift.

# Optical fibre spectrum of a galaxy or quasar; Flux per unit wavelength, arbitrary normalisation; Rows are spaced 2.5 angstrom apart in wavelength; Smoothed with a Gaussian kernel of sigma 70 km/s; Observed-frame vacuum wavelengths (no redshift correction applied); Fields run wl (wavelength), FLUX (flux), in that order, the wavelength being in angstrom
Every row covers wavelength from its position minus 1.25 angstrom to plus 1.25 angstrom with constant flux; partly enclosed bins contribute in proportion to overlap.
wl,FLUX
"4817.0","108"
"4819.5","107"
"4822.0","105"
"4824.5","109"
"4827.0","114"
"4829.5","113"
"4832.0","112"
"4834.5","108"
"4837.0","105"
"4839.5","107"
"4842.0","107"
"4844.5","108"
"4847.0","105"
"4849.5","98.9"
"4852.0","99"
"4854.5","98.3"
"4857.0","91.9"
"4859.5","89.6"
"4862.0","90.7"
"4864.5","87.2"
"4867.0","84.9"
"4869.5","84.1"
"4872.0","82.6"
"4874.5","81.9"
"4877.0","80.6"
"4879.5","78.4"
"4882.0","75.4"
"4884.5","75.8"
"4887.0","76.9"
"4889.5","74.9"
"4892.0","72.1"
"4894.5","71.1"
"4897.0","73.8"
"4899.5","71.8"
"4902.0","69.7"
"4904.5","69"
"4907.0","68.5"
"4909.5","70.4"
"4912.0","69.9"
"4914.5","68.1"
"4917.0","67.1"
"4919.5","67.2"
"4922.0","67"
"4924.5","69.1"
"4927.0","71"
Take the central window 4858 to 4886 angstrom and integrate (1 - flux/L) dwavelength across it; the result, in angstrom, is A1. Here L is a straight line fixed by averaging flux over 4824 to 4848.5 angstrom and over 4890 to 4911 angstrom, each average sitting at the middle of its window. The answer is 1.5 angstrom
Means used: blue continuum 109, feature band 82.9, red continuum 70.9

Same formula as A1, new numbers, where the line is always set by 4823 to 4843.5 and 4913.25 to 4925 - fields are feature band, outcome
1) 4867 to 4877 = 0.8 angstrom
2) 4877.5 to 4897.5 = 1.9 angstrom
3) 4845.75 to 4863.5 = 0.5 angstrom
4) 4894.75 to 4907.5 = 0.9 angstrom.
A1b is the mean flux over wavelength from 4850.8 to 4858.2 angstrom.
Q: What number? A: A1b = 96.4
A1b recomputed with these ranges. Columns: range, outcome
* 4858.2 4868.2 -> 88.1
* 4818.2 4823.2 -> 106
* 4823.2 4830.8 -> 112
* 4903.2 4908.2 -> 68.8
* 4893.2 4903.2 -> 71.6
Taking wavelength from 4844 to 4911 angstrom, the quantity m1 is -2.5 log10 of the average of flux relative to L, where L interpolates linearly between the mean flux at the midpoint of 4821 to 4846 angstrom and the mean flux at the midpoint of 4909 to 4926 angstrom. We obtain 0.07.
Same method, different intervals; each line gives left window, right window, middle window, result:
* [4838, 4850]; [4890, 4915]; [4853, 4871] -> 0.06 mag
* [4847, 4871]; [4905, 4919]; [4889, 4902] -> 0.05 mag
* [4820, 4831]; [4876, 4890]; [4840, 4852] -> -0.06 mag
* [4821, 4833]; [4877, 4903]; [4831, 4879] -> -0.01 mag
